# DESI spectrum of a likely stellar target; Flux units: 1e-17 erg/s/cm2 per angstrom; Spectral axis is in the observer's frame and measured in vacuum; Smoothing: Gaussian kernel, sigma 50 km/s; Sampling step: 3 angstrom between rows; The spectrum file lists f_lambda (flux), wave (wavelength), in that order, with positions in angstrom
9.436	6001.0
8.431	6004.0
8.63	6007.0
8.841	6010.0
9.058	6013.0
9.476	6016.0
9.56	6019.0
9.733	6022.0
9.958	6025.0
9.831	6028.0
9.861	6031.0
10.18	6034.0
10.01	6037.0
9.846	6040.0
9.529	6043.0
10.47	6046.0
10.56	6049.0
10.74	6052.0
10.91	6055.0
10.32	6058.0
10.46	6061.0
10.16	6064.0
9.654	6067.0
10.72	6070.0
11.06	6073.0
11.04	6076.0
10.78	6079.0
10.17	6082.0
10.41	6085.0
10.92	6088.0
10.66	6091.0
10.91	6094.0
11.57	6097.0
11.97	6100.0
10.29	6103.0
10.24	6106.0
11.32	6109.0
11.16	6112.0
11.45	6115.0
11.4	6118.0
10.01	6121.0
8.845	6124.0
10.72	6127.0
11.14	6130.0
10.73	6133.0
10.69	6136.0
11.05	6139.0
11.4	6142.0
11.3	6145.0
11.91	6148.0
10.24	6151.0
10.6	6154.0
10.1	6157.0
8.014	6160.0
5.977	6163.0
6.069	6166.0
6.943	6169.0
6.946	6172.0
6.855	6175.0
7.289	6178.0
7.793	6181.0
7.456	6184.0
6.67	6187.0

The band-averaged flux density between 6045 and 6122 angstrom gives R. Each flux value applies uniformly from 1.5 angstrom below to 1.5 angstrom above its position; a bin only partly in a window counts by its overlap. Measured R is 10.8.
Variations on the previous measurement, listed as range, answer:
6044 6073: 10.5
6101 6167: 10.3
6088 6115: 11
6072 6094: 10.7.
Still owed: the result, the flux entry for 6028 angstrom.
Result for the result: 9.831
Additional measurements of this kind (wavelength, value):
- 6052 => 10.74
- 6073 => 11.06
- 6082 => 10.17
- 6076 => 11.04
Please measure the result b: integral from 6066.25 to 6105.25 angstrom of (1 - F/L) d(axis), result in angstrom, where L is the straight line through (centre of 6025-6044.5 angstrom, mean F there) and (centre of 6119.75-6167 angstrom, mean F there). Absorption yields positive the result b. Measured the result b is -3.4 angstrom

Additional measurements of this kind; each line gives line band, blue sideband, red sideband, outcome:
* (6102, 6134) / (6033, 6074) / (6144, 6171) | -4.08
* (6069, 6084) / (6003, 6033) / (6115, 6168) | -1.65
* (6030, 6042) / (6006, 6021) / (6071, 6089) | -0.35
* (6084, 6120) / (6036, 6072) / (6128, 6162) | -1.97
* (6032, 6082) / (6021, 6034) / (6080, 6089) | -0.92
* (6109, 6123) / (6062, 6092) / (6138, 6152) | -0.04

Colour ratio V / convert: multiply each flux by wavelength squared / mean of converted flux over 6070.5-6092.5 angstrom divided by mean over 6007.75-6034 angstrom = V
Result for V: 1.1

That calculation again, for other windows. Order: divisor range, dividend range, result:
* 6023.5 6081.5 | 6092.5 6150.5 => 1.08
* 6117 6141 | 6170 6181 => 0.68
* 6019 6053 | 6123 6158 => 1.11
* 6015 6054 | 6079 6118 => 1.12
